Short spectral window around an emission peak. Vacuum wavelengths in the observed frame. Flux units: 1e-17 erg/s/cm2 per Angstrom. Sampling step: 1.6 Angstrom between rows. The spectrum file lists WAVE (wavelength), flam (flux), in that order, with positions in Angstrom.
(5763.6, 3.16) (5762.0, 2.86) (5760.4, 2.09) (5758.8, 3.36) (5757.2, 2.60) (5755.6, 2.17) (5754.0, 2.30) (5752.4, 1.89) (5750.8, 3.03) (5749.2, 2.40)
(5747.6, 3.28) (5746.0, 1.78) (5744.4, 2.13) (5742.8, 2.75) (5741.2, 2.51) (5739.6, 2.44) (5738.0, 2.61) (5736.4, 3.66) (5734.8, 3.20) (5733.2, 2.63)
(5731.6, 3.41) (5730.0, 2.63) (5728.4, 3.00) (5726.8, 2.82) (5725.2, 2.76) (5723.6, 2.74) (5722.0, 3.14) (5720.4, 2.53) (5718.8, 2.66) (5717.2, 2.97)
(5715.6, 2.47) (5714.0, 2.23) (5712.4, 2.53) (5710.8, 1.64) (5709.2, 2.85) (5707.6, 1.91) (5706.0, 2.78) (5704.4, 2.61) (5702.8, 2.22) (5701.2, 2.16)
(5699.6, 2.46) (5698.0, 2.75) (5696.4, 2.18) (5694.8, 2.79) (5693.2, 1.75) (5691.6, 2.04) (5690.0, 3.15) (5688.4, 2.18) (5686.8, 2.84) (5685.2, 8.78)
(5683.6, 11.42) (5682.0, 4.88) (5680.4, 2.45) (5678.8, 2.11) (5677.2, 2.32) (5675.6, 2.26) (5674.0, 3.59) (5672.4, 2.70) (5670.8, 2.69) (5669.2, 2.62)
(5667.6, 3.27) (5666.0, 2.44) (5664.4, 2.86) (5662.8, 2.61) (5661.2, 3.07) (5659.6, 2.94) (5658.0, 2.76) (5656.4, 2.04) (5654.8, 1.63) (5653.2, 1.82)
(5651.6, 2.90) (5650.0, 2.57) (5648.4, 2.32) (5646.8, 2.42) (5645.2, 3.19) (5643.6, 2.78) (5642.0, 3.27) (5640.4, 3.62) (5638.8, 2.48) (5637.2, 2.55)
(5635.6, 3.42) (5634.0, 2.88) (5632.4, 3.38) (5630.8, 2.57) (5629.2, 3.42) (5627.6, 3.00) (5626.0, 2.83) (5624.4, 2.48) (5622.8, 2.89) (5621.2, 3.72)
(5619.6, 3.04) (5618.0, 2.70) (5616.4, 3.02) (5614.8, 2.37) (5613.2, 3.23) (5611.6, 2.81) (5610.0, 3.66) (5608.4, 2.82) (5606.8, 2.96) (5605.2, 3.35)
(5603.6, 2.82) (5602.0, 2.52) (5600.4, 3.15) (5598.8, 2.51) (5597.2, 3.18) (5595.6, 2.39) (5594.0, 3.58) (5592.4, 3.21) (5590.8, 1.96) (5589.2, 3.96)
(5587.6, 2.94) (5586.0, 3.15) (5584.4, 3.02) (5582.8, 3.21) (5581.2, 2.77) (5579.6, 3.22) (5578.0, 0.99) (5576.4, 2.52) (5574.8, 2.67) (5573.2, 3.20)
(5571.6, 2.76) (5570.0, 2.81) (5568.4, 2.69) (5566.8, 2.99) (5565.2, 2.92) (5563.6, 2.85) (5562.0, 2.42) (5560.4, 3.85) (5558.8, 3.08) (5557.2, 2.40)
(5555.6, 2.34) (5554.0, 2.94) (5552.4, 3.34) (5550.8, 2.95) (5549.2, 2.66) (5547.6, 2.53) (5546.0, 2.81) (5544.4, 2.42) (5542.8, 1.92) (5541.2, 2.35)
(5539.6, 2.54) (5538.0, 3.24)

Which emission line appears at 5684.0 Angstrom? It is H-beta 4861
